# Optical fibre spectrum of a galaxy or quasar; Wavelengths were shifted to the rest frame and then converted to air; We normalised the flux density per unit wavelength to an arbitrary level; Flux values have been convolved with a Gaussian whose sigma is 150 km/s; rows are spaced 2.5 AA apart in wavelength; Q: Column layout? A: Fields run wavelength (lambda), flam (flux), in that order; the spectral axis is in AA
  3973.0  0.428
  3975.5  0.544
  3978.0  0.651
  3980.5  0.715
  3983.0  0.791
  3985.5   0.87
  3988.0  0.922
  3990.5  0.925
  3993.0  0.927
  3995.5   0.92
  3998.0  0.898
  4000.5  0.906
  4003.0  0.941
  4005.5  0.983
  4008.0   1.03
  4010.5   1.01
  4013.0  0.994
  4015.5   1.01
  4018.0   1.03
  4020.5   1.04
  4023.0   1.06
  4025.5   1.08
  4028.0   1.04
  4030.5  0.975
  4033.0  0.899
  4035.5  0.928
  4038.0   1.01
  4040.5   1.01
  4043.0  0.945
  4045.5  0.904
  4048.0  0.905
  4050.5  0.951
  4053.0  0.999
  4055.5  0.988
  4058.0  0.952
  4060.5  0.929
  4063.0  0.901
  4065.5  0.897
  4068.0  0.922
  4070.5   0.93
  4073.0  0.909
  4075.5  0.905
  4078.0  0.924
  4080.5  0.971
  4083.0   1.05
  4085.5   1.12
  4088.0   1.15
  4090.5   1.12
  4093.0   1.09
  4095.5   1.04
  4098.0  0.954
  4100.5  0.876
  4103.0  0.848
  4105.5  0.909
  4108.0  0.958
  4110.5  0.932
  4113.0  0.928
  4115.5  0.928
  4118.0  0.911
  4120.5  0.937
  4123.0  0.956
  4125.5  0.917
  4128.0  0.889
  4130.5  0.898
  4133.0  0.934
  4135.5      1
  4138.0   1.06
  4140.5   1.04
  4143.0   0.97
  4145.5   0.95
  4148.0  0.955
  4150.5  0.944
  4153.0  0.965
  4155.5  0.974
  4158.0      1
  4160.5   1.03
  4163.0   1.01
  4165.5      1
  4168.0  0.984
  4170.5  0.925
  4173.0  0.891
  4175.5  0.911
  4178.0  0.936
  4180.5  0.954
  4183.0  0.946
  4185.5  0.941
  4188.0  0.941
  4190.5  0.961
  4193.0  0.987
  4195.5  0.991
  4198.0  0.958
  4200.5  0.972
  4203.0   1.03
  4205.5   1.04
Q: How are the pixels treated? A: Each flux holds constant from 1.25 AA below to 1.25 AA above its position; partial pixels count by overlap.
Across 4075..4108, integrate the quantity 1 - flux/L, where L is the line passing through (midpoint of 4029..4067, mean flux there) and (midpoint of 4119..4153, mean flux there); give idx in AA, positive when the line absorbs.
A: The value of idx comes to -1.6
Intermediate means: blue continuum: 0.947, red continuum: 0.958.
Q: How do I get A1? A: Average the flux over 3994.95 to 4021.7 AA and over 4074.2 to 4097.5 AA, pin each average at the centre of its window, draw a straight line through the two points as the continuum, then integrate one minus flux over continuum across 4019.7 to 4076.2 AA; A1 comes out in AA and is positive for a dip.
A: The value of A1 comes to 2.7 AA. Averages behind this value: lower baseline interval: 0.98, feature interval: 0.96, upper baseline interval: 1.04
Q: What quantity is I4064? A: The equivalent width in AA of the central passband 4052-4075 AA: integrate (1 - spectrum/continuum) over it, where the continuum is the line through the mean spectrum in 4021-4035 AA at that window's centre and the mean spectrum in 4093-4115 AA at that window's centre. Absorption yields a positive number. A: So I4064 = 1.0 AA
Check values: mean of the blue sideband 1.01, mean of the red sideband 0.94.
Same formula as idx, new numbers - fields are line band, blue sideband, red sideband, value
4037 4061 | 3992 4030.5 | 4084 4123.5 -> 0.6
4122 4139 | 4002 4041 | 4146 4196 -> 0.4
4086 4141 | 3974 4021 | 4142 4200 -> -1.7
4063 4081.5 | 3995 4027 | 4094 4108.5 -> 0.6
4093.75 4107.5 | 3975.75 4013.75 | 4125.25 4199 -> 0.0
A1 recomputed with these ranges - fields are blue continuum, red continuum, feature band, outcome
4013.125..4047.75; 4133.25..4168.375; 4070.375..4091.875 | -0.5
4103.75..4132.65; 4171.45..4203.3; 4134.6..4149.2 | -1.0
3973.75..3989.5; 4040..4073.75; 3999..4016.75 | -3.7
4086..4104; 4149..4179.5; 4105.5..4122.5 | 1.2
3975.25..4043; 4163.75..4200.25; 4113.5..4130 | 0.4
